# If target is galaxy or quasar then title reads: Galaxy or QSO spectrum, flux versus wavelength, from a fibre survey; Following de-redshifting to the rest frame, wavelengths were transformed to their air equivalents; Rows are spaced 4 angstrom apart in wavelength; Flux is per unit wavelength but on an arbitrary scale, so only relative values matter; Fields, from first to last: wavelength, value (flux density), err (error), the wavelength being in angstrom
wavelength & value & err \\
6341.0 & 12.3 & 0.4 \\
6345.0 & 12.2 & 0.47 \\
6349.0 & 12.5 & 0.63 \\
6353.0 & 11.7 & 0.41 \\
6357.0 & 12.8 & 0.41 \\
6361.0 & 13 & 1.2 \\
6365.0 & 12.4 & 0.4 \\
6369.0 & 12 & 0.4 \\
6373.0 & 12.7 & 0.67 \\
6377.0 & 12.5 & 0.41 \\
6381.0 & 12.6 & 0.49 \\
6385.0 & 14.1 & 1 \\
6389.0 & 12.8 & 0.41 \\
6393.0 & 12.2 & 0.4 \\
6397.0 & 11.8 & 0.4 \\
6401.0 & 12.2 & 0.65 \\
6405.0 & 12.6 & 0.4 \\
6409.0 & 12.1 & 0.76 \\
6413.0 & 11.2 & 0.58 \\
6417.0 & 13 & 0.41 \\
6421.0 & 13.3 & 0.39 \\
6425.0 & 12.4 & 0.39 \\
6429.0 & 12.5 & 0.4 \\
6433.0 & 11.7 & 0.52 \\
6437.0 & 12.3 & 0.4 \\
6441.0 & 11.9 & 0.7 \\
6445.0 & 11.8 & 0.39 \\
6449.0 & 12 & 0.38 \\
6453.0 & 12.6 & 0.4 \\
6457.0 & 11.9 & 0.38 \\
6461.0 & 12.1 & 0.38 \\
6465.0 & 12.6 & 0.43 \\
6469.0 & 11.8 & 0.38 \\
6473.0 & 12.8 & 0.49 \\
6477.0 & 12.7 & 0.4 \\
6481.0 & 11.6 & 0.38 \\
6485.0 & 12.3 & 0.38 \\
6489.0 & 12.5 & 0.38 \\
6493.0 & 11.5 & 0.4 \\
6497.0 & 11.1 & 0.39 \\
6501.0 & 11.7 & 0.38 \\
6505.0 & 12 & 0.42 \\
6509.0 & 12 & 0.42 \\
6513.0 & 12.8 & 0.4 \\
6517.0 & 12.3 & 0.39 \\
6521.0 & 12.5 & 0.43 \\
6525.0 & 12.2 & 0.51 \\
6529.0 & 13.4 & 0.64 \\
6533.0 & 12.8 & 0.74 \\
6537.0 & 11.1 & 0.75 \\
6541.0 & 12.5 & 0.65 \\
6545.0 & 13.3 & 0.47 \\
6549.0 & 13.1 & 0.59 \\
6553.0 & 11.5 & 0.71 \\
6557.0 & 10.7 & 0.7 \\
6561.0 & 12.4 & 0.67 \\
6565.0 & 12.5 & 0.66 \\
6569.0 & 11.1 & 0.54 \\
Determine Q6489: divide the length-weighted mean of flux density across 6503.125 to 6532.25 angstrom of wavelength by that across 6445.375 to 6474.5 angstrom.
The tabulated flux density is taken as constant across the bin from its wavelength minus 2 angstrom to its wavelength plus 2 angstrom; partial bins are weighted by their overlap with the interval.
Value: 1.02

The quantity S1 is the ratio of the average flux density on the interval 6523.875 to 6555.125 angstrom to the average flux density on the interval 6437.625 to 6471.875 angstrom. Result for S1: 1.0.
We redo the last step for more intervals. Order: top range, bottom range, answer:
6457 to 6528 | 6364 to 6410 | 0.97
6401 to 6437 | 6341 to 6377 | 0.99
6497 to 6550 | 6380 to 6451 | 1.00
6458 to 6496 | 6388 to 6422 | 0.99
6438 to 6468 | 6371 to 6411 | 0.97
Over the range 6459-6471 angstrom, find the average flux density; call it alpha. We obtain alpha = 12.2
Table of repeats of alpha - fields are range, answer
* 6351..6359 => 12.2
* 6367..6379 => 12.4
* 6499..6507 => 11.8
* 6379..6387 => 13.3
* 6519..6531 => 12.7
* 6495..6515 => 11.9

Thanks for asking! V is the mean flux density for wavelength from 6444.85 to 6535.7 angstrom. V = 12.2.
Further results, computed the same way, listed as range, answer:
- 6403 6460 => 12.2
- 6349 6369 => 12.4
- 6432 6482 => 12.2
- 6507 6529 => 12.5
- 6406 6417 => 12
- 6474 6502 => 12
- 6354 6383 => 12.5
